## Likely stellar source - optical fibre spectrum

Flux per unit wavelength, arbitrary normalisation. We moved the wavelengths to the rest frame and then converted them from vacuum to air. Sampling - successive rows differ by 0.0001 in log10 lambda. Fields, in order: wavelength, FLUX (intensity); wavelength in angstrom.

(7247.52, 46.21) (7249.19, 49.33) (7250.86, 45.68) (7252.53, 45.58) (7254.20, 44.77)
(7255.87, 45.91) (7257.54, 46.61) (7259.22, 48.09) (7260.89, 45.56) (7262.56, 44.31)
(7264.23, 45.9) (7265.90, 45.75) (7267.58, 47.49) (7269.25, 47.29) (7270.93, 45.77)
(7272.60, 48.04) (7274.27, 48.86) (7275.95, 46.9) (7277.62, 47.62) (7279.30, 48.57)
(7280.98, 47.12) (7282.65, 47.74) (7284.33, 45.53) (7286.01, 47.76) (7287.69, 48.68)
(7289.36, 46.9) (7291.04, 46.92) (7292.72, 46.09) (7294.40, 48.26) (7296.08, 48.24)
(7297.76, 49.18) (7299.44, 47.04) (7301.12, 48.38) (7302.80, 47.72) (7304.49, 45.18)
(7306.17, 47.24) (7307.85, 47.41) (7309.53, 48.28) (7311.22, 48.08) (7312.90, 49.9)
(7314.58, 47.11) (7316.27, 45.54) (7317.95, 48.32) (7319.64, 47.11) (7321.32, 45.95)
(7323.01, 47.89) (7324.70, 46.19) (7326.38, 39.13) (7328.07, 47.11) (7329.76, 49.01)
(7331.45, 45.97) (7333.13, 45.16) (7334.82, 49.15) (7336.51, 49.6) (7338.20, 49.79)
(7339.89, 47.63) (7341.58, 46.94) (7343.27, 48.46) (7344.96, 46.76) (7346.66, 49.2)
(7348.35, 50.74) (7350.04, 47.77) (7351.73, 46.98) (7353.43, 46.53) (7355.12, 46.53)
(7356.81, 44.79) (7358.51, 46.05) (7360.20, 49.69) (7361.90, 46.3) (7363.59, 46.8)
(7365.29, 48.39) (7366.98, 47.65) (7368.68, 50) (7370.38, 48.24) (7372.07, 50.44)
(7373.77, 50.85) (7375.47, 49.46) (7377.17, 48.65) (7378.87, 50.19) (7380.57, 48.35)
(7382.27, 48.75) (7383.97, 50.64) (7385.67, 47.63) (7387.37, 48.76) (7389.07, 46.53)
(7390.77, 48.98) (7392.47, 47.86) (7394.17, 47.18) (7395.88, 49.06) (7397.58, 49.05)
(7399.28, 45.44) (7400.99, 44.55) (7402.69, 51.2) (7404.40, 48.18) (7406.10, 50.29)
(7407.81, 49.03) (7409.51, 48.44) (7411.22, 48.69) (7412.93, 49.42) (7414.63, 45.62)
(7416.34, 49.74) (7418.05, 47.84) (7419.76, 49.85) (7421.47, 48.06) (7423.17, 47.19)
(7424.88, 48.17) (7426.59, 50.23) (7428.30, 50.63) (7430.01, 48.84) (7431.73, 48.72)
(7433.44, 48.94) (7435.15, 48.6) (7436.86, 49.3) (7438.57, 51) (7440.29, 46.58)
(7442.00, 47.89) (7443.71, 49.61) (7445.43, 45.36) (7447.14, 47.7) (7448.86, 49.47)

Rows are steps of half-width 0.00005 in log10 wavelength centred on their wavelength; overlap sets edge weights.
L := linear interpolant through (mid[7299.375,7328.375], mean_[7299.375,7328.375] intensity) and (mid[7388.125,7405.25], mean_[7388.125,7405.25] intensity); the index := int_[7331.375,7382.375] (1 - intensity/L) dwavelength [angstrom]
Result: -0.9 angstrom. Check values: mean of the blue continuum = 46.9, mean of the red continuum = 47.8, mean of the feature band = 48.1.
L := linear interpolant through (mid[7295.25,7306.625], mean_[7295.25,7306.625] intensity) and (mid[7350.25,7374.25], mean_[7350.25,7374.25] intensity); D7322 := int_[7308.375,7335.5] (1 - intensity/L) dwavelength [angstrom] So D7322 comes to 0.4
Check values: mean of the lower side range 47.6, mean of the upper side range 47.8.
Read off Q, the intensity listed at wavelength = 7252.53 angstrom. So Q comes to 45.58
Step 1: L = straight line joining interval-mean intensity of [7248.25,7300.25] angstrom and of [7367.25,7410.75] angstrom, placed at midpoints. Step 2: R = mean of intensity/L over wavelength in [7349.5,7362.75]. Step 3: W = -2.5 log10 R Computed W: 0.03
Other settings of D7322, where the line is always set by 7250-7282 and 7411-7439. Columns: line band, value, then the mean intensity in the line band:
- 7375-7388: -0.2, 49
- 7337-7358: 0.0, 47.7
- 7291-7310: -0.2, 47.5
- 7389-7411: 0.1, 48.2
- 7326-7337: 0.2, 46.6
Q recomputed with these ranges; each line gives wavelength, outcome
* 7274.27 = 48.86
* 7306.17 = 47.24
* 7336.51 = 49.6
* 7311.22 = 48.08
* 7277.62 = 47.62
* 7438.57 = 51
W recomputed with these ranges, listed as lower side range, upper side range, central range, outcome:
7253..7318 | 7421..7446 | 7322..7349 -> 0.007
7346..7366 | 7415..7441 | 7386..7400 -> 0.006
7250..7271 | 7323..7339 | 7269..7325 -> -0.023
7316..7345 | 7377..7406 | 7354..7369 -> 0.010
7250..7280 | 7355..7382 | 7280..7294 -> -0.004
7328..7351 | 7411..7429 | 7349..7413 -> 0.004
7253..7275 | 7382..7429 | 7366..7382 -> -0.028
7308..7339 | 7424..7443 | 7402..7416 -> -0.006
